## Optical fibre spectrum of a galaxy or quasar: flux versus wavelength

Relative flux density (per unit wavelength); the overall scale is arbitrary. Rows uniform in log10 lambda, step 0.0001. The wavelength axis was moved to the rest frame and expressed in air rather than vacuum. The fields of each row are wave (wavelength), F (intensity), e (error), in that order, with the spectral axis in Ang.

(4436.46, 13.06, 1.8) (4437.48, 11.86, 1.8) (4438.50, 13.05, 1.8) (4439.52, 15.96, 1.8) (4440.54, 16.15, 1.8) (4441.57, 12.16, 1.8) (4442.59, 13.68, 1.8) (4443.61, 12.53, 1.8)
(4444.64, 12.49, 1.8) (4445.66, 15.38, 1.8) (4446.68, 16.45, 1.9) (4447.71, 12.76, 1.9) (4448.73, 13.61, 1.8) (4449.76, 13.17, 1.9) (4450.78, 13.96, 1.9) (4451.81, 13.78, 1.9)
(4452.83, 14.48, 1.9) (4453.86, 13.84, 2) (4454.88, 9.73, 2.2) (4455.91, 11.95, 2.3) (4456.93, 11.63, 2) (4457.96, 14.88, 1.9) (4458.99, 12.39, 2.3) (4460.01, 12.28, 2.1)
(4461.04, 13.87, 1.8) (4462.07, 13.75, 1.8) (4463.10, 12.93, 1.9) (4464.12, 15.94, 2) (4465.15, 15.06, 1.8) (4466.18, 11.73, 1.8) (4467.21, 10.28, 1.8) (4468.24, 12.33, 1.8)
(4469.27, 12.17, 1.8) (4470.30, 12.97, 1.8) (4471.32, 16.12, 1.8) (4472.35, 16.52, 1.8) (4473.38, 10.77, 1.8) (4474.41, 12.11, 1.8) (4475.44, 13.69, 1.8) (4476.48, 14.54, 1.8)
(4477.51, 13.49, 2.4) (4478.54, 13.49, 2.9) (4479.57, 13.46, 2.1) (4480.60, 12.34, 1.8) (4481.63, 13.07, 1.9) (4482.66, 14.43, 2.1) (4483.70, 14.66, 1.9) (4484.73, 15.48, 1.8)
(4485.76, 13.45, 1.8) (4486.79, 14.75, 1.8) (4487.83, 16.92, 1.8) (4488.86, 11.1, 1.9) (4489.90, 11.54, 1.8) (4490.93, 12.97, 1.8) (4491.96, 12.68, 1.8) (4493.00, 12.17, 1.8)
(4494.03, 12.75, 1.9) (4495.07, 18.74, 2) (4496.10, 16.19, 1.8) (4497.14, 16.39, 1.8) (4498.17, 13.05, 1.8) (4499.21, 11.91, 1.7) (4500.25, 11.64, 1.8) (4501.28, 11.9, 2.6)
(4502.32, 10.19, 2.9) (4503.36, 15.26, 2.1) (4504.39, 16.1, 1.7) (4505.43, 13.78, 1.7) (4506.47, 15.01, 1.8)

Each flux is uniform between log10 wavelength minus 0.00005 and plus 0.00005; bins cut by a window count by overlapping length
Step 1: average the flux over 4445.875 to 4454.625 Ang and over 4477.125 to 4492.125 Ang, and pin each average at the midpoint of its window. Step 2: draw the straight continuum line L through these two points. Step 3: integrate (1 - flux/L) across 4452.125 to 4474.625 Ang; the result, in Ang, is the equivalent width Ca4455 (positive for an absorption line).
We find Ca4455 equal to 1.2 Ang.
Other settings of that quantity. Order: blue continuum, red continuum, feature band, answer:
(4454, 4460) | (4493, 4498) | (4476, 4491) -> 0.7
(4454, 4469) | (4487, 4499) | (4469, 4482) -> -0.1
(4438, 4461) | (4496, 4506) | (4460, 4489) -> -0.3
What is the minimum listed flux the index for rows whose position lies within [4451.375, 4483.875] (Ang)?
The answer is 9.73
